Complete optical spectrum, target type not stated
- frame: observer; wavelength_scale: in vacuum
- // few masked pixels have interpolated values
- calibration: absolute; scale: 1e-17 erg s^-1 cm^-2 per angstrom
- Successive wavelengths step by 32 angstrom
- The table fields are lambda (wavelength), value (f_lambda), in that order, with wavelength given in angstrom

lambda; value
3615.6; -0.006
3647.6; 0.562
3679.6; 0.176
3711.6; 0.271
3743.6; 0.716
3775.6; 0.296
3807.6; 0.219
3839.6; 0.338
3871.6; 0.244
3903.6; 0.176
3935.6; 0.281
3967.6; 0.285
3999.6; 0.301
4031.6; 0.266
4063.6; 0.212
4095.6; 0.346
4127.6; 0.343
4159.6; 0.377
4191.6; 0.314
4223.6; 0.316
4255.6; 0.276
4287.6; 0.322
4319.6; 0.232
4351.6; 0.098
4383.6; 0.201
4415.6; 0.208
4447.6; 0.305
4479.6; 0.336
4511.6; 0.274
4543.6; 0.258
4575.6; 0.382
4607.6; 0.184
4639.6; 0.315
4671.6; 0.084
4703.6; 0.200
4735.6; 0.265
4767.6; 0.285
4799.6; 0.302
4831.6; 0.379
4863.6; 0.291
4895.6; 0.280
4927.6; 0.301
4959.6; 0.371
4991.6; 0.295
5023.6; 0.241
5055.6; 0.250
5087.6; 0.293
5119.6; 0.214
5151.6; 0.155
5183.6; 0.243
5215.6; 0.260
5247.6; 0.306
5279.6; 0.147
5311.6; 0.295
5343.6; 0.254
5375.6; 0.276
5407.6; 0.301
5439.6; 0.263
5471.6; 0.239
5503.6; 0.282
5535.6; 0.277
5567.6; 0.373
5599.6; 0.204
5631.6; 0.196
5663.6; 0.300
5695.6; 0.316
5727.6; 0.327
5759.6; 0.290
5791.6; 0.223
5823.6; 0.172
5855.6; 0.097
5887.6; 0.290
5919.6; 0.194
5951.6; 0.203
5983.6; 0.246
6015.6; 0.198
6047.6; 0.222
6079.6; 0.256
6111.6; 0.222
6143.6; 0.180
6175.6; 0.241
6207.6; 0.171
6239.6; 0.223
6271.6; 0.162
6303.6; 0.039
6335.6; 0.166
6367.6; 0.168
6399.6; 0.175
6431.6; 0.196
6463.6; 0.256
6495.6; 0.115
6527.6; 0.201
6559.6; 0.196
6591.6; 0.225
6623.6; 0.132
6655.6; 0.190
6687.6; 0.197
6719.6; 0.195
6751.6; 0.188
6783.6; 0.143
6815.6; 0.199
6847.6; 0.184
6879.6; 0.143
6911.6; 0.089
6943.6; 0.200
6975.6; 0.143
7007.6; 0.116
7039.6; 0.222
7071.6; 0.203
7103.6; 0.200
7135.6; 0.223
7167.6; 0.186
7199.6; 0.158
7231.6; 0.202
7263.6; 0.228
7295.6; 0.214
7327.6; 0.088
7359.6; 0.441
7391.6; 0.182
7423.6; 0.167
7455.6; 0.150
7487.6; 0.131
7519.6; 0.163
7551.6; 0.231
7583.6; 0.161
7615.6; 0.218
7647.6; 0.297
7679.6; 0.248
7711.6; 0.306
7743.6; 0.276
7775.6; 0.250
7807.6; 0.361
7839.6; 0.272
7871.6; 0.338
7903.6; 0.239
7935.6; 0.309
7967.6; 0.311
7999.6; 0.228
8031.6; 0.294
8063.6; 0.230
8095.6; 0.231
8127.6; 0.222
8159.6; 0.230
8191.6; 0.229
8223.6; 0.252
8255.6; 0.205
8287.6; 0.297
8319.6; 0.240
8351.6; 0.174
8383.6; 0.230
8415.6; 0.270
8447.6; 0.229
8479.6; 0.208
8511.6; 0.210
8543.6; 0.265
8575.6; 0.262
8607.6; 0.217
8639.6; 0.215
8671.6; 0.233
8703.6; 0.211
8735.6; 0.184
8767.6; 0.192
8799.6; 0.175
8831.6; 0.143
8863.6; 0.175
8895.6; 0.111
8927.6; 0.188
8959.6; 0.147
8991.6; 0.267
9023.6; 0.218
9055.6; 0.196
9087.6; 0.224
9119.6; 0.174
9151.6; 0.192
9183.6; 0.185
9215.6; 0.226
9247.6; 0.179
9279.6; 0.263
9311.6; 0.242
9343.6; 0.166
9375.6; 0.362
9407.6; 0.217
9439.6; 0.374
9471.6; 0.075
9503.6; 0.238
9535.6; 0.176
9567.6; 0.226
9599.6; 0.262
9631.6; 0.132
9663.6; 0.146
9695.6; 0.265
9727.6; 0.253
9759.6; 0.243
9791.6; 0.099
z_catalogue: 0.976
